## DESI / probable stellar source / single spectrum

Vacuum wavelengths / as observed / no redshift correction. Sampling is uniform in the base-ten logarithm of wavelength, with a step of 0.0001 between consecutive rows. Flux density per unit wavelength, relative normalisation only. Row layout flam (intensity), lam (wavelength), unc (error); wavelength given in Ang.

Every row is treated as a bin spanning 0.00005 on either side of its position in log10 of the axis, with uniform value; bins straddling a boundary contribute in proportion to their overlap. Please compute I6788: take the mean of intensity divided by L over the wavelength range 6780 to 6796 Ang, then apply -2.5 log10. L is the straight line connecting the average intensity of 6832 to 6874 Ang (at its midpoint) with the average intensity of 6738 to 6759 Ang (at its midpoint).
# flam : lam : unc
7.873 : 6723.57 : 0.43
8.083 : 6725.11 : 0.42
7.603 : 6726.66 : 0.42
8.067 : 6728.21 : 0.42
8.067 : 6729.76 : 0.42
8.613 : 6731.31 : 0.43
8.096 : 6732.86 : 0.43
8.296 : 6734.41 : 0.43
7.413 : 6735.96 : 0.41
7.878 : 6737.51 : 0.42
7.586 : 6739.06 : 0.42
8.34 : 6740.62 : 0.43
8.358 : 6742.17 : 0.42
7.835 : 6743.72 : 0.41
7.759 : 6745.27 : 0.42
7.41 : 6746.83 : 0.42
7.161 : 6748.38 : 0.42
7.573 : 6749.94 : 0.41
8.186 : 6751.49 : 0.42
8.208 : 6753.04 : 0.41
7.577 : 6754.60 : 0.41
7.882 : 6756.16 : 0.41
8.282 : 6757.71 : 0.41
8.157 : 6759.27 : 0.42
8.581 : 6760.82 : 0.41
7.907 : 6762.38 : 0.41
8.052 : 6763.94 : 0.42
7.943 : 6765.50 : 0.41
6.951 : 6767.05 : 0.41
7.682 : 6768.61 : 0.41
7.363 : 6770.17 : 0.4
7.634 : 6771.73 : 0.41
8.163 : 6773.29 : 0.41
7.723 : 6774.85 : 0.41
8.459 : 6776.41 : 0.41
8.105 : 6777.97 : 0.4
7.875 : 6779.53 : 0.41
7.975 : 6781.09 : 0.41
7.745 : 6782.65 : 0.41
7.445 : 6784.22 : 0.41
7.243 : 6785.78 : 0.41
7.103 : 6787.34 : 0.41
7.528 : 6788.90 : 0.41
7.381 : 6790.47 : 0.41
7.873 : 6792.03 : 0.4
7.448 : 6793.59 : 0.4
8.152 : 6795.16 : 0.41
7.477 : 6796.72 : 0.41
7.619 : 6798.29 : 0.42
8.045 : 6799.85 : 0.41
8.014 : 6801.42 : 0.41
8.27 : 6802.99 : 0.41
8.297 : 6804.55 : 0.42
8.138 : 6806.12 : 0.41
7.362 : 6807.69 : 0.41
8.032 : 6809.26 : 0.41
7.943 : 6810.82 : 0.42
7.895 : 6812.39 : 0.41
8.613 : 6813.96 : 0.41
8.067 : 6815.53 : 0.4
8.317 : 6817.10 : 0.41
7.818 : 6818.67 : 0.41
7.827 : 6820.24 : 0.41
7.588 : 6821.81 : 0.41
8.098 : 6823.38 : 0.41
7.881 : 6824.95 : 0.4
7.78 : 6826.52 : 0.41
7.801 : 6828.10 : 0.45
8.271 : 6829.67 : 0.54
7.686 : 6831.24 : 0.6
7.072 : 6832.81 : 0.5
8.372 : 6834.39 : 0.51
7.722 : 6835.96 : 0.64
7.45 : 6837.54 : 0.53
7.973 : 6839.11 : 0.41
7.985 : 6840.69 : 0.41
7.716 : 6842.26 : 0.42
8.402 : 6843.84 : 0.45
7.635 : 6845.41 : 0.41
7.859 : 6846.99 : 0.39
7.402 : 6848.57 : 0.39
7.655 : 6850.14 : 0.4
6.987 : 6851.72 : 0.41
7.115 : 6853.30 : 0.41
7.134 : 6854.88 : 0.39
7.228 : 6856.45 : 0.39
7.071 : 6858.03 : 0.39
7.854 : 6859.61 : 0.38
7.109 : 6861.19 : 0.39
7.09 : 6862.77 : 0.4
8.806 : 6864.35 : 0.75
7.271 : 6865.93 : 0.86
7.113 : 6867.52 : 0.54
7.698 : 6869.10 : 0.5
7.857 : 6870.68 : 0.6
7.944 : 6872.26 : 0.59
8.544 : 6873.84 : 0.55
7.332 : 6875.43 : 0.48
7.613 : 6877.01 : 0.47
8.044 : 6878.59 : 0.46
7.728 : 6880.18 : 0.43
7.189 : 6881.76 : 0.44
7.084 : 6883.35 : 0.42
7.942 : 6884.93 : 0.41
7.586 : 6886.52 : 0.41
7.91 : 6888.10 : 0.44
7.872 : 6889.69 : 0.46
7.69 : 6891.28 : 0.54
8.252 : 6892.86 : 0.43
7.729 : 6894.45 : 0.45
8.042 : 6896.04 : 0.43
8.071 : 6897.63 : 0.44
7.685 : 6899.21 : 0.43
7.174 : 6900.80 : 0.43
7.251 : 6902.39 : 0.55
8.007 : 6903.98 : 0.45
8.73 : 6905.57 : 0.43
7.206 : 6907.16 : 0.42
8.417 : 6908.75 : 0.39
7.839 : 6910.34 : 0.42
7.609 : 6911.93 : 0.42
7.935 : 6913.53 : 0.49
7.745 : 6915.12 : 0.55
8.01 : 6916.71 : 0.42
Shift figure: 0.02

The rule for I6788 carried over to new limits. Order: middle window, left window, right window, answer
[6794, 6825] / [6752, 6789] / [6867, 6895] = -0.024 mag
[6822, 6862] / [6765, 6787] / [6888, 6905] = 0.016 mag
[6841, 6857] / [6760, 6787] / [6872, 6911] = 0.037 mag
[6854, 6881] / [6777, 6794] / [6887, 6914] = 0.024 mag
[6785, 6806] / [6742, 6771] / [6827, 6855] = 0.003 mag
